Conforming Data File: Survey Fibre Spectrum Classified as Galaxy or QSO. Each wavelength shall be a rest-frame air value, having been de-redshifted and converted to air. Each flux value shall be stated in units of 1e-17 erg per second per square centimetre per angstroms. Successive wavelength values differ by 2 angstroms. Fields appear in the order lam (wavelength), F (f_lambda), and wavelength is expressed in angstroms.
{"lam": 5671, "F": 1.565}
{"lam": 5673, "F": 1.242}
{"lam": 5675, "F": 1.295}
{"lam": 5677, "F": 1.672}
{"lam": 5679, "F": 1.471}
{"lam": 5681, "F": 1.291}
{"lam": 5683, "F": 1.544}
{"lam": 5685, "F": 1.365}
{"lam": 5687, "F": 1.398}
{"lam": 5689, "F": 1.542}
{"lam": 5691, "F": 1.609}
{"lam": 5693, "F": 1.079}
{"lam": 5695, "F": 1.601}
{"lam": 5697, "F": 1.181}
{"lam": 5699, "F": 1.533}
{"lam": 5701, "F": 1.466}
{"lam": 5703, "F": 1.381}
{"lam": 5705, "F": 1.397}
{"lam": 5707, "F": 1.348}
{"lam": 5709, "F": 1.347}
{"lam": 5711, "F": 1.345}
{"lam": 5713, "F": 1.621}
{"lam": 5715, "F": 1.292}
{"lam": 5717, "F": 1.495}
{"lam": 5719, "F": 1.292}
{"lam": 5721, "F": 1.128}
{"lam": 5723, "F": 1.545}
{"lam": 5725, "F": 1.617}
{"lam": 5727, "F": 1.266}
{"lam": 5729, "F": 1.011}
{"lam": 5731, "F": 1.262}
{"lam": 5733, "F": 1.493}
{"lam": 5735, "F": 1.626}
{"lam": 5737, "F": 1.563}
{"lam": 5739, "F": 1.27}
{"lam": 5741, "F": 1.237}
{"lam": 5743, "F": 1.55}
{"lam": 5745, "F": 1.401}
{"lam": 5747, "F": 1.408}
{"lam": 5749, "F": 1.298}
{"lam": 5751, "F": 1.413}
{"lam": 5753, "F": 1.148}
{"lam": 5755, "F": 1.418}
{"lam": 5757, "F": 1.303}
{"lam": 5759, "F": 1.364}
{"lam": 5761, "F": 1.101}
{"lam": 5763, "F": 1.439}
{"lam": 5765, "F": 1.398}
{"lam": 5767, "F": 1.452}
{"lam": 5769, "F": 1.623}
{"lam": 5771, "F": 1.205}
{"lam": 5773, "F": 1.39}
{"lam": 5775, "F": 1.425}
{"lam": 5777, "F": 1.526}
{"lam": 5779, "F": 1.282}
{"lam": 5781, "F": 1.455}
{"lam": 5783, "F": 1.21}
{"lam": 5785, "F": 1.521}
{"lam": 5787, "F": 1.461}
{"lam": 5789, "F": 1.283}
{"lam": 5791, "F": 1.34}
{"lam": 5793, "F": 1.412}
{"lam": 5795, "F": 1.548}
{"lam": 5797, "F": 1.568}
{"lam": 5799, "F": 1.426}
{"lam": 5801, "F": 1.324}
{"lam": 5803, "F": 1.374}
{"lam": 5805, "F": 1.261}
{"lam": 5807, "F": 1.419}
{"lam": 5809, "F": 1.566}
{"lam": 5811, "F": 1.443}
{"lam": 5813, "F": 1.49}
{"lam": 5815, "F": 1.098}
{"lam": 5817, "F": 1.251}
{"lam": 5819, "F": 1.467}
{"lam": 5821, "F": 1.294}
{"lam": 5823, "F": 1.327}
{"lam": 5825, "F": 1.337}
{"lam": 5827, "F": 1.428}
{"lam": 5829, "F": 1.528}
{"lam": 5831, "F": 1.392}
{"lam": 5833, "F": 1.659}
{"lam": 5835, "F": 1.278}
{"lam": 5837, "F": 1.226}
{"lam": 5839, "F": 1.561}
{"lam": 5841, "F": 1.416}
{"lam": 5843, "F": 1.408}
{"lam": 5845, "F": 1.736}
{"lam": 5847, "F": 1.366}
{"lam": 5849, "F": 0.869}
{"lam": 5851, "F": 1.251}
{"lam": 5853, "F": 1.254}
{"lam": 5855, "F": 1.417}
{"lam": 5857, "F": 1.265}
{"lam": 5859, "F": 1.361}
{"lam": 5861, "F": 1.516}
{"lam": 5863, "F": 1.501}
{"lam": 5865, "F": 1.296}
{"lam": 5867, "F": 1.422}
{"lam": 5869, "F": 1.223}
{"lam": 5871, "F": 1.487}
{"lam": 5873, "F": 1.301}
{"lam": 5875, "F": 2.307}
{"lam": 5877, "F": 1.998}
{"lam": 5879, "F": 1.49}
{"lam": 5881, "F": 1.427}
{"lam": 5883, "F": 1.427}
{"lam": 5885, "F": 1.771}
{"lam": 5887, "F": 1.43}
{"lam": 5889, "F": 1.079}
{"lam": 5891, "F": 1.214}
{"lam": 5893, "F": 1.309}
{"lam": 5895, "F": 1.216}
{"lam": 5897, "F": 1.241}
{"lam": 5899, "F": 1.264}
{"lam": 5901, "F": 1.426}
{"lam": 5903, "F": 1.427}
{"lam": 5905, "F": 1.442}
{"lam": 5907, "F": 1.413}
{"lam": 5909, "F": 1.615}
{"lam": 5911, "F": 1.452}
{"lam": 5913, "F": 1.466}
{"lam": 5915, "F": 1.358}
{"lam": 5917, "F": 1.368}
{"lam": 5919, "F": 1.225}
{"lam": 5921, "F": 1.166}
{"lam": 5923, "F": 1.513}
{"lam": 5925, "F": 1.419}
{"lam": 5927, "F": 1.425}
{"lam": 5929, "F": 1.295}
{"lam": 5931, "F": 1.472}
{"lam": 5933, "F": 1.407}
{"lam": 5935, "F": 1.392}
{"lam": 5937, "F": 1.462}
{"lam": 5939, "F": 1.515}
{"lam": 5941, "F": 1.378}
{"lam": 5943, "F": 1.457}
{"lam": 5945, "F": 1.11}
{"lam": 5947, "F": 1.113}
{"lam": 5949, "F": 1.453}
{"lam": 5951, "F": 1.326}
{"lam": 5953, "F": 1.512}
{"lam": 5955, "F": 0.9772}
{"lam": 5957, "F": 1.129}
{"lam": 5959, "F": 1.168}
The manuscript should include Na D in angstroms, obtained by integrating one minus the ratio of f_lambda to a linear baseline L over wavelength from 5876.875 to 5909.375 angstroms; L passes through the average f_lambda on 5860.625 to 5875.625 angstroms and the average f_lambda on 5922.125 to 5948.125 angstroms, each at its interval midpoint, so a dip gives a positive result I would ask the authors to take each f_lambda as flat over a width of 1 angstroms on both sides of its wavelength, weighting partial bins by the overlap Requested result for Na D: 1.0 angstroms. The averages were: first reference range 1.49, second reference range 1.38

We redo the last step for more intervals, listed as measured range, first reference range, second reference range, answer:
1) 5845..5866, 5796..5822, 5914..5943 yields 0.8 angstroms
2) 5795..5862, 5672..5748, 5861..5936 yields 1.5 angstroms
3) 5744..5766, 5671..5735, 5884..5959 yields 0.8 angstroms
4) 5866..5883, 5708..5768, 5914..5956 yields -2.7 angstroms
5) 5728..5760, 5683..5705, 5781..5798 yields 1.4 angstroms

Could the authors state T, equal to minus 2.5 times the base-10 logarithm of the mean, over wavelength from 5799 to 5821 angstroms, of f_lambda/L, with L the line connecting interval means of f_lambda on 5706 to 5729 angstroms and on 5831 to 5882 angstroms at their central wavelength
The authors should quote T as 0.04 mag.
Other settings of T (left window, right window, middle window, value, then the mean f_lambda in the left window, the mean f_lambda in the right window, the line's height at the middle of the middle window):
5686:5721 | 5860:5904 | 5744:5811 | 0.024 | 1.4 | 1.44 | 1.42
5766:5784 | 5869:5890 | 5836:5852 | 0.112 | 1.4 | 1.56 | 1.5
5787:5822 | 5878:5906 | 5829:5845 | -0.050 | 1.39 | 1.37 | 1.38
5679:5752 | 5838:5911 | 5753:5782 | 0.022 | 1.4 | 1.42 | 1.4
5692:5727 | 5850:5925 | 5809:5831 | 0.022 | 1.39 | 1.41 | 1.4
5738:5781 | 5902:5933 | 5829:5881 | -0.040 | 1.37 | 1.4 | 1.39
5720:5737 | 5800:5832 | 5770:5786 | 0.000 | 1.38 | 1.37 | 1.38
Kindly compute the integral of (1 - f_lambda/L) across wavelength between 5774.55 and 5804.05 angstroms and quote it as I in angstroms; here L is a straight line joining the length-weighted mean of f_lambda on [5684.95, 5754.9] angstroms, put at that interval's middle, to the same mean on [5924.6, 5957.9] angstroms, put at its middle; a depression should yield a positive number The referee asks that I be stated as -0.8 angstroms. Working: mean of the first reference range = 1.39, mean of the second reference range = 1.34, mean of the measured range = 1.41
